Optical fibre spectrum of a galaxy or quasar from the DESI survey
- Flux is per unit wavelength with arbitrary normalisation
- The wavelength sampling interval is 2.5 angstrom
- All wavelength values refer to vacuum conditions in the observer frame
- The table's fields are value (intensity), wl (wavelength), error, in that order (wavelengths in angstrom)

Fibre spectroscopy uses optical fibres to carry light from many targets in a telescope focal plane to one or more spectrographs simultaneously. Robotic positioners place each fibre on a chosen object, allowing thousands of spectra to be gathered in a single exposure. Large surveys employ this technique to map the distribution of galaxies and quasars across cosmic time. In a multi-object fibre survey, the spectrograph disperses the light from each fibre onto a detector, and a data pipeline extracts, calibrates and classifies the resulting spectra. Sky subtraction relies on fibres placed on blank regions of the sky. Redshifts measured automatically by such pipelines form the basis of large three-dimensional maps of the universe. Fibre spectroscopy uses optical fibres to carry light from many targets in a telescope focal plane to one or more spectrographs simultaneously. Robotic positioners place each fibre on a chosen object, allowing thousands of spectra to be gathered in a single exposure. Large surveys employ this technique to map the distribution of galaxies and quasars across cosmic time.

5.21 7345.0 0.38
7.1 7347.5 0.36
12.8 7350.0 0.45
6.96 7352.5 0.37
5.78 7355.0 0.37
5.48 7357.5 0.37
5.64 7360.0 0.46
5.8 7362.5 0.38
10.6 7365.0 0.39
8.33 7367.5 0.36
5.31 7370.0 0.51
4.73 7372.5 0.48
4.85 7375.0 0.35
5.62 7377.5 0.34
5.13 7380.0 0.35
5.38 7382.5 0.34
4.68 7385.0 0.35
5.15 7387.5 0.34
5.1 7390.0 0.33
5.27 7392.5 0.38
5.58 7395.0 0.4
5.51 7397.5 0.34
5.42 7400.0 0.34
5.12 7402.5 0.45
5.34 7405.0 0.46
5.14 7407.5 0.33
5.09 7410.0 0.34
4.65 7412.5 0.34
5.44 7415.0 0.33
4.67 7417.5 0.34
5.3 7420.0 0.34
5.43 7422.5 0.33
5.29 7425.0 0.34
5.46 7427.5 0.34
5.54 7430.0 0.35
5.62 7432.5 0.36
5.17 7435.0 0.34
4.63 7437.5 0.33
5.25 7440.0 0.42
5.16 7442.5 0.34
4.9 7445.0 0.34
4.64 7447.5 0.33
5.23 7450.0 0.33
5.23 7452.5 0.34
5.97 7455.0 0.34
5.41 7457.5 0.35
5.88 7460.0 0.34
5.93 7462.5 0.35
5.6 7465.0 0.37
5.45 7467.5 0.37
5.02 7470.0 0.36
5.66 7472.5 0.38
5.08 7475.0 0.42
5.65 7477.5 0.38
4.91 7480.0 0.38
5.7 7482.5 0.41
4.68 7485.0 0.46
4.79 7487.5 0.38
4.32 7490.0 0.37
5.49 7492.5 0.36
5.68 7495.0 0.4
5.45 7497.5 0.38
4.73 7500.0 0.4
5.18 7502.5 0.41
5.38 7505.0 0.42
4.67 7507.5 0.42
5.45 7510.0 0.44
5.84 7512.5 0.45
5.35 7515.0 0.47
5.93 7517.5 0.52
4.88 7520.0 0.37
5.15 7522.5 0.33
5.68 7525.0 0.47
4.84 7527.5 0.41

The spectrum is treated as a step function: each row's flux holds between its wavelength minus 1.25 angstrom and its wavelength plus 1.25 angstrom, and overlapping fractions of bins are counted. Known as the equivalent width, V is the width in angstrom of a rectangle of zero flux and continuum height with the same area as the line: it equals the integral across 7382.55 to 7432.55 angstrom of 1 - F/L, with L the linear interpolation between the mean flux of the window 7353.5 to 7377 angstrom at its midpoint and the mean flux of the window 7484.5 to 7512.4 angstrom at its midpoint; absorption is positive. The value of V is 5.6 angstrom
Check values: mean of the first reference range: 6.27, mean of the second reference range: 5.12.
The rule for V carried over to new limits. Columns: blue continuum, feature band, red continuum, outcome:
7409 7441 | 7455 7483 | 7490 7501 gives -1.5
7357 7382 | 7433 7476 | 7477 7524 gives 1.8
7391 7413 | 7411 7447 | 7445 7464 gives 1.2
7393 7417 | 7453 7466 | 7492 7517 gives -1.1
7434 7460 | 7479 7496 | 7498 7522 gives 0.5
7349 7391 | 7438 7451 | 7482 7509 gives 1.3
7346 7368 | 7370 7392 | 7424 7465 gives 5.8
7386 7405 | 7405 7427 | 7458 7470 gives 1.0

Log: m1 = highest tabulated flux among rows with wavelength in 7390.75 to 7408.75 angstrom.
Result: 5.58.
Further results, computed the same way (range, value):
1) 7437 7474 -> 5.97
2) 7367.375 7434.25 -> 8.33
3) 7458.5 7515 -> 5.93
